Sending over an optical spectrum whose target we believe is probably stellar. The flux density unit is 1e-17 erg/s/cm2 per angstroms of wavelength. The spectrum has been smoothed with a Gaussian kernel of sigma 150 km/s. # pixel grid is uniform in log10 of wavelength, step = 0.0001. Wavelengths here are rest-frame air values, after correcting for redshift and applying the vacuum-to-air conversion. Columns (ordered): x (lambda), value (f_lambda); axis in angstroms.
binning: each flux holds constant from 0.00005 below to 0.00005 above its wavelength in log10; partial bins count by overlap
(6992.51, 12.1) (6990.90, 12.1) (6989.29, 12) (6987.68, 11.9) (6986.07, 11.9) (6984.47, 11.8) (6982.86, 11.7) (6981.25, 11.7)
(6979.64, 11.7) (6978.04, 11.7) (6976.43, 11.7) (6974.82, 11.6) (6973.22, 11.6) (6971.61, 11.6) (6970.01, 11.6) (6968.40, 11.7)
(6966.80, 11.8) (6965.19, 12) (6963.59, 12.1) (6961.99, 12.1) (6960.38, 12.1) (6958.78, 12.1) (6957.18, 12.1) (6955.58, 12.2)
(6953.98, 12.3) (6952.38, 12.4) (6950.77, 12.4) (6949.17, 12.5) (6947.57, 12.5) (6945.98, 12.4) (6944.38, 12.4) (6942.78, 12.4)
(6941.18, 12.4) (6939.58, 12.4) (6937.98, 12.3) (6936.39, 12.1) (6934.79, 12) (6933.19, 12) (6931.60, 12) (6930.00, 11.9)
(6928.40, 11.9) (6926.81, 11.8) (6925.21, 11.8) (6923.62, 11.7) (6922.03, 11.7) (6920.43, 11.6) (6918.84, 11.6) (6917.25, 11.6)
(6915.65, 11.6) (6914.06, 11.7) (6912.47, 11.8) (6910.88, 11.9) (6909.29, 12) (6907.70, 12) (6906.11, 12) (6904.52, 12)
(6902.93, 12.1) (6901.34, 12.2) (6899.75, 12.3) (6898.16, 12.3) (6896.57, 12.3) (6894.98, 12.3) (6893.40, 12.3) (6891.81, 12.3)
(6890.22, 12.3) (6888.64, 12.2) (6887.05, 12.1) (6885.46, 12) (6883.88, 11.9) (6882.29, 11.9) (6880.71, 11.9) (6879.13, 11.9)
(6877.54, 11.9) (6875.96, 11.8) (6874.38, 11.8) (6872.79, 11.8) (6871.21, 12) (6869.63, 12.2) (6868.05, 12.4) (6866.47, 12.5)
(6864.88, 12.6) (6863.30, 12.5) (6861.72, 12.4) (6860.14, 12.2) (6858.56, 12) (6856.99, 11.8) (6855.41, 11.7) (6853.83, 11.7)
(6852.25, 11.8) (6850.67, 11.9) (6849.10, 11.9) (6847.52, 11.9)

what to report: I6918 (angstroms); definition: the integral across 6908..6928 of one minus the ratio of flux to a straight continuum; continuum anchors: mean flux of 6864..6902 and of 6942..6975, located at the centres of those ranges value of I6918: 0.6 angstroms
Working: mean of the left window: 12.1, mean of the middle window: 11.7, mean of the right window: 12.1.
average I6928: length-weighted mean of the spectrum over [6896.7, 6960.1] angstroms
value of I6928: 12.1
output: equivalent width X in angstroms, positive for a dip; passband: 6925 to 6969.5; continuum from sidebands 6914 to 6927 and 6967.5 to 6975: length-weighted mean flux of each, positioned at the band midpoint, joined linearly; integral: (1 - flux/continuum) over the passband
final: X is -1.9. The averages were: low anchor 11.7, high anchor 11.6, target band 12.1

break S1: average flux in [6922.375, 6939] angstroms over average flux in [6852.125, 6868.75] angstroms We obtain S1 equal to 0.98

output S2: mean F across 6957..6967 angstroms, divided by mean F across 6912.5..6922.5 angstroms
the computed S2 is 1.0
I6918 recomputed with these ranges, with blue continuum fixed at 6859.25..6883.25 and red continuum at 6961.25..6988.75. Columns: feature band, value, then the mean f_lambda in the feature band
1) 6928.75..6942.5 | -0.27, 12.1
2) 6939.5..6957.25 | -0.76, 12.4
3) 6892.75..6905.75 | -0.21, 12.2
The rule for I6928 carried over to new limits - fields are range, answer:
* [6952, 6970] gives 12.1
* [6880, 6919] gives 12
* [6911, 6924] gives 11.7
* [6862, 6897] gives 12.1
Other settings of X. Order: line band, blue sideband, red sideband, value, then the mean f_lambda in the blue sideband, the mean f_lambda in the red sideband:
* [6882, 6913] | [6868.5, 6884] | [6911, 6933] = -0.70 angstroms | 11.9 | 11.8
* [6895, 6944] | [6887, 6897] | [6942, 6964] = 1.16 angstroms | 12.3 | 12.3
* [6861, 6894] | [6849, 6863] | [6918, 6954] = -0.35 angstroms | 12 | 12.1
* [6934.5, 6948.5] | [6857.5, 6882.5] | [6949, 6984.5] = -0.42 angstroms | 12.1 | 11.9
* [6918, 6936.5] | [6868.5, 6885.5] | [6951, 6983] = 0.13 angstroms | 11.9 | 11.9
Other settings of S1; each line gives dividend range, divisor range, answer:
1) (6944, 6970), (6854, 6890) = 1.01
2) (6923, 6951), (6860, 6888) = 1.01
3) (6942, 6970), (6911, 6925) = 1.04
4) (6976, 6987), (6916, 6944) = 0.98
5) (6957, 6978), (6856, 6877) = 0.97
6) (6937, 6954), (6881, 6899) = 1.02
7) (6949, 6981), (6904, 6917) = 1.01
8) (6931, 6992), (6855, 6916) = 1.00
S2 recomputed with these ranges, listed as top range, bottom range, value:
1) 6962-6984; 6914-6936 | 1.00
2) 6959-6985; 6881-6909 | 0.97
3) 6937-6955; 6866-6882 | 1.03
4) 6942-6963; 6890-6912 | 1.01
